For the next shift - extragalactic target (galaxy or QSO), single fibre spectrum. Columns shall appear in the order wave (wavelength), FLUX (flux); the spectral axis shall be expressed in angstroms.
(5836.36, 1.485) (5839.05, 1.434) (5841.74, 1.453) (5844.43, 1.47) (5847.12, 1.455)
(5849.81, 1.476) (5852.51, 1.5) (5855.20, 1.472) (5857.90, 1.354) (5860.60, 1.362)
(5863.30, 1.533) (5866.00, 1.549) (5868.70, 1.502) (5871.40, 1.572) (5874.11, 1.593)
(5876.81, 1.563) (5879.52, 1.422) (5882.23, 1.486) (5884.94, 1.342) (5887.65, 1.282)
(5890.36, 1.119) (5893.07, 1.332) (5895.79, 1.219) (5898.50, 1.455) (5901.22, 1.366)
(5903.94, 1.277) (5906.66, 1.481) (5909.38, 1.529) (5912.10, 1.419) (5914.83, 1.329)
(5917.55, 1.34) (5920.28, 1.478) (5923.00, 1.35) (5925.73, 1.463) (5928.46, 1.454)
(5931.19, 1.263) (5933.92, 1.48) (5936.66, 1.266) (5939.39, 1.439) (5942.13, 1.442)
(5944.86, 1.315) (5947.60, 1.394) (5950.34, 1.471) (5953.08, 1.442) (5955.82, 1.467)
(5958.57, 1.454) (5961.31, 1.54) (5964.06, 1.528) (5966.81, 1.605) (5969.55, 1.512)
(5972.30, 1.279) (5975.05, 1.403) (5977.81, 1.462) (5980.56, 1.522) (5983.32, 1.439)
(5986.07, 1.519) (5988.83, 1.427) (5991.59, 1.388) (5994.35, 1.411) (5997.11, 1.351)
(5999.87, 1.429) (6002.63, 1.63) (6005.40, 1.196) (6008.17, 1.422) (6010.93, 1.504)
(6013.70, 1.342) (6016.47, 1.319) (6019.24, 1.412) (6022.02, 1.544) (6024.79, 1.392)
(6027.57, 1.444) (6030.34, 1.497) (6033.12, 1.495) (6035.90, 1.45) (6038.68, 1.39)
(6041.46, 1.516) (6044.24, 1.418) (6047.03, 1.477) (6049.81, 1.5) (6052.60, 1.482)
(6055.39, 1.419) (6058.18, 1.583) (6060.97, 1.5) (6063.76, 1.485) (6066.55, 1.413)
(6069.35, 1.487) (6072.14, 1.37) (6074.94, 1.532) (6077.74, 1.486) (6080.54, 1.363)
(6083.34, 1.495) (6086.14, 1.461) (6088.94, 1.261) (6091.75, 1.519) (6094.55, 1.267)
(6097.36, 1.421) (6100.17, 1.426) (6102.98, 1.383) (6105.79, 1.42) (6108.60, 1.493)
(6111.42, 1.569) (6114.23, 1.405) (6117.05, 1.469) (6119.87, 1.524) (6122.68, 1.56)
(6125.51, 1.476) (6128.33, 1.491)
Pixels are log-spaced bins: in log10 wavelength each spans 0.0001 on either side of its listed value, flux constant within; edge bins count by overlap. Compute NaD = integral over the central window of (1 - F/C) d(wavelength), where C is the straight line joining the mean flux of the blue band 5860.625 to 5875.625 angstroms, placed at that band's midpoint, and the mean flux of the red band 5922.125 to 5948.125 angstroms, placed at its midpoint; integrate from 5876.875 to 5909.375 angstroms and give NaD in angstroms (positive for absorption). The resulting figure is 2.6 angstroms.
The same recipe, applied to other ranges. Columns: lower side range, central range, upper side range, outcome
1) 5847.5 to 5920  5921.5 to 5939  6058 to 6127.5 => 0.53 angstroms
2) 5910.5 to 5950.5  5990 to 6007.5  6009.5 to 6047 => 0.30 angstroms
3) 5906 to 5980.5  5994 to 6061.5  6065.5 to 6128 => -0.25 angstroms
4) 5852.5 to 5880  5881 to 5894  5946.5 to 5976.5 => 1.56 angstroms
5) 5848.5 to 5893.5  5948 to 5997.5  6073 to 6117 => -0.69 angstroms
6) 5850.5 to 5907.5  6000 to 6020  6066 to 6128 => 0.42 angstroms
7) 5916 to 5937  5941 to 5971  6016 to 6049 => -1.30 angstroms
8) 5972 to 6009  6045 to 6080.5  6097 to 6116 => -0.85 angstroms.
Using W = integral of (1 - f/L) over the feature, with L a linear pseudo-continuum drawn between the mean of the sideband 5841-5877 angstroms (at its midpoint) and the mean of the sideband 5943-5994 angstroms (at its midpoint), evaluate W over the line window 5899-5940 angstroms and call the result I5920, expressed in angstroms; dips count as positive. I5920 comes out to 2.03 angstroms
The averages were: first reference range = 1.49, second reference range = 1.45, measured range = 1.4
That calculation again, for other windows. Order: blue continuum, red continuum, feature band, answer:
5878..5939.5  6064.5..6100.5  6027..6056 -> -1.1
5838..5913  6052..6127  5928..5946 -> 0.7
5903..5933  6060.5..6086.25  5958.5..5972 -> -0.9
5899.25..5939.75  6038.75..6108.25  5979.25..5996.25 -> -0.4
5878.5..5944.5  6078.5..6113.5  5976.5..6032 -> -1.3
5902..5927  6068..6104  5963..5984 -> -0.9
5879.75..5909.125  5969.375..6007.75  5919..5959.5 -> -0.8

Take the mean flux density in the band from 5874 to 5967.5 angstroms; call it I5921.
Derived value 1.41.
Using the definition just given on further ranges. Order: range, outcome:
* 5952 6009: 1.45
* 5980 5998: 1.43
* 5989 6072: 1.44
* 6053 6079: 1.48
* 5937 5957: 1.42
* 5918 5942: 1.4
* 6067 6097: 1.42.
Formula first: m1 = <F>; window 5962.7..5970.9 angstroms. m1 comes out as 1.55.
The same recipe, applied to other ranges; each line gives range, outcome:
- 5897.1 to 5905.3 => 1.37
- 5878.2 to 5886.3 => 1.42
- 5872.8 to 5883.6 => 1.52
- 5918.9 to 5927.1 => 1.43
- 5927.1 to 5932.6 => 1.36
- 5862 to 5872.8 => 1.54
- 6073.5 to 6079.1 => 1.51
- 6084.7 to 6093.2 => 1.41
